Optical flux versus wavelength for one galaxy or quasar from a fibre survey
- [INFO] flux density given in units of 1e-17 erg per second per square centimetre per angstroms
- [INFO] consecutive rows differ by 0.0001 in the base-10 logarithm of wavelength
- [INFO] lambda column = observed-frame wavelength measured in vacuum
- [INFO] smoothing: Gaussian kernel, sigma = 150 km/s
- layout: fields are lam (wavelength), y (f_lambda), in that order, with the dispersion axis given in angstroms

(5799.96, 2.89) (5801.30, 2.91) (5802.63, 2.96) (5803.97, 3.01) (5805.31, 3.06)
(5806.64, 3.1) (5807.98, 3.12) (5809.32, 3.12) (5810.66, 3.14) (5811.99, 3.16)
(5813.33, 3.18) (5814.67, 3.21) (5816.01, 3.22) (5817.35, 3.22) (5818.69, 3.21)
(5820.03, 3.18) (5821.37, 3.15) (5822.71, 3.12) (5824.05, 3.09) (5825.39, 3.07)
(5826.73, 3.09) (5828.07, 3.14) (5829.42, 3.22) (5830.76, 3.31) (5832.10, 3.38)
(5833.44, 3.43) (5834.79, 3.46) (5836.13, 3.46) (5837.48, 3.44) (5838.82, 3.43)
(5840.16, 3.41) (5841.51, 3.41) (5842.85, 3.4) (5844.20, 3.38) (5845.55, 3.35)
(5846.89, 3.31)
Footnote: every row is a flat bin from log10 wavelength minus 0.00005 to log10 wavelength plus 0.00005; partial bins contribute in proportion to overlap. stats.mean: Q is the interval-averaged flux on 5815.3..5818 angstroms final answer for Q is 3.22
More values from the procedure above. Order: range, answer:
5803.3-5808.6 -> 3.07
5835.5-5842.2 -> 3.43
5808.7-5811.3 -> 3.13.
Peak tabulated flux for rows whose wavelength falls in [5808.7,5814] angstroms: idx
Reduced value 3.18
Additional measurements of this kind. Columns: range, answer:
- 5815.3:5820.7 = 3.22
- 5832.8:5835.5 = 3.46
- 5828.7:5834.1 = 3.43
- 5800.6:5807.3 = 3.1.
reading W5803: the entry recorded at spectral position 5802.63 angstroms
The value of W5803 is 2.96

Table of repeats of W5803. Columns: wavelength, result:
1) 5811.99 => 3.16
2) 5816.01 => 3.22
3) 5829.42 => 3.22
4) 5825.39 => 3.07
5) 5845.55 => 3.35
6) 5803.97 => 3.01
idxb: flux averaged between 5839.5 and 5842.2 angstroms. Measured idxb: 3.41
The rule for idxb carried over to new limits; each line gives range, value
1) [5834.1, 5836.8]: 3.46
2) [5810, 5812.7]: 3.16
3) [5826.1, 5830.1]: 3.15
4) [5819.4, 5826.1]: 3.12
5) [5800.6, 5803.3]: 2.93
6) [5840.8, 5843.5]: 3.41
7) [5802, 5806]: 3.01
